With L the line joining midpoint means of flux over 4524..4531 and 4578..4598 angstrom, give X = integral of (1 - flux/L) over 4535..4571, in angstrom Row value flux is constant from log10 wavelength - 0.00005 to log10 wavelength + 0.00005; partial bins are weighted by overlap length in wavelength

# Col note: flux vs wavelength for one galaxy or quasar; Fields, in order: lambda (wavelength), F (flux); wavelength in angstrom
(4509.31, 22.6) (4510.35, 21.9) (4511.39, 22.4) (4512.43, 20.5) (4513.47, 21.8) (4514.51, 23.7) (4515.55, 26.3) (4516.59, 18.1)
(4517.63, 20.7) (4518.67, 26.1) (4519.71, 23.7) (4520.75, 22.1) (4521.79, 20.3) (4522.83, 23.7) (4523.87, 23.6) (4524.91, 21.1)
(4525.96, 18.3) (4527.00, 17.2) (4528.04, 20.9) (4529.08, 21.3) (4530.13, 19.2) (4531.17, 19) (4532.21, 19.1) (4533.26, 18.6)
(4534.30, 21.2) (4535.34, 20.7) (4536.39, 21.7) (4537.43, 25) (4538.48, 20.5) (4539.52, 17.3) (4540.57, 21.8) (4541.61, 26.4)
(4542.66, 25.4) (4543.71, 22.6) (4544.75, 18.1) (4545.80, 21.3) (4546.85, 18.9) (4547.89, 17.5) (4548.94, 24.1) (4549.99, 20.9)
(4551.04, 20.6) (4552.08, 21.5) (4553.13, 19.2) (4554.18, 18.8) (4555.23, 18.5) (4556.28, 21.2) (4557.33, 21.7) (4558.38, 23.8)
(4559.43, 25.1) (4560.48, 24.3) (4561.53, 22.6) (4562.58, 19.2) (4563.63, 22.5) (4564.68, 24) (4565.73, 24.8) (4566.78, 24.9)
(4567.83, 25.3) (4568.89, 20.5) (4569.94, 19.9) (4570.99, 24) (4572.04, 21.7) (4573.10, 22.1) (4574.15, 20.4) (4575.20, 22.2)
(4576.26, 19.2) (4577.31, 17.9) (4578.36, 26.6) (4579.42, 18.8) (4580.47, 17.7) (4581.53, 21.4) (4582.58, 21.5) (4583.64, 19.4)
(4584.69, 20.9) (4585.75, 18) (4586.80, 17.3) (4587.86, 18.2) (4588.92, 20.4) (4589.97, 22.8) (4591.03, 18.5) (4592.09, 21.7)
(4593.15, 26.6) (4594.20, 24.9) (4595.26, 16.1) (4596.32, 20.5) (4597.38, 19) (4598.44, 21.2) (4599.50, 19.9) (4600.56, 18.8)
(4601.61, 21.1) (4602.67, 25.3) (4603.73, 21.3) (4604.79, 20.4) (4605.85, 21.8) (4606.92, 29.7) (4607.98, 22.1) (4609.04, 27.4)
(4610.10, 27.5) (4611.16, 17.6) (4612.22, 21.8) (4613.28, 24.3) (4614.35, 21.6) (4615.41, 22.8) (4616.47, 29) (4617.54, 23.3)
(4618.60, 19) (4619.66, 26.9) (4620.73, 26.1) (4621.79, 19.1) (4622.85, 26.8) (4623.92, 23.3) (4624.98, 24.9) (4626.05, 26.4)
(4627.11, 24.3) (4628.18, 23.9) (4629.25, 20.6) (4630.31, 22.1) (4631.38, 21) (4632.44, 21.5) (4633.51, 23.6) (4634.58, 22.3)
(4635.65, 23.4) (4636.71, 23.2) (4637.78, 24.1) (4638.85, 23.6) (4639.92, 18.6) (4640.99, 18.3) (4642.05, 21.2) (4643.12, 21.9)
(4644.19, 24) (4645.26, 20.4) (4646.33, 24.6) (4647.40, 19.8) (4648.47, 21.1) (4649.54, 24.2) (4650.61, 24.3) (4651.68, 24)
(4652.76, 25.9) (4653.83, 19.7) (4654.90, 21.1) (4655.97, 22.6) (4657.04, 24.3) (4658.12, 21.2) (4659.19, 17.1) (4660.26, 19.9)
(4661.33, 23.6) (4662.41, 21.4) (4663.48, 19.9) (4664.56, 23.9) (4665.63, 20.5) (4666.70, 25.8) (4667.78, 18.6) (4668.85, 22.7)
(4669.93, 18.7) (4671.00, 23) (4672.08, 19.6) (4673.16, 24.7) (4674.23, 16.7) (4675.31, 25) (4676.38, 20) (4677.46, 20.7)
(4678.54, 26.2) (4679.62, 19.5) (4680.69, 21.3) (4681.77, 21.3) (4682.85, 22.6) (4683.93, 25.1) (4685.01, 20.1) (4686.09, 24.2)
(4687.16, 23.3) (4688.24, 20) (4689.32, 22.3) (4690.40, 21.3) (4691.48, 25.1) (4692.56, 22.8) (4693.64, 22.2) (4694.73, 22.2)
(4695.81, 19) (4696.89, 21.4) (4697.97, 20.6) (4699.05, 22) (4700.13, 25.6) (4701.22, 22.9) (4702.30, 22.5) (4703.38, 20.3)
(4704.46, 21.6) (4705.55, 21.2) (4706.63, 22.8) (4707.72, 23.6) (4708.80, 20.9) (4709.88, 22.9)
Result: -3.0 angstrom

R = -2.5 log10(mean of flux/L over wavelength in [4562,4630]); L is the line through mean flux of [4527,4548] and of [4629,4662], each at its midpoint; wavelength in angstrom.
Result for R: -0.03 mag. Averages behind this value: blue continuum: 20.8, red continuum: 22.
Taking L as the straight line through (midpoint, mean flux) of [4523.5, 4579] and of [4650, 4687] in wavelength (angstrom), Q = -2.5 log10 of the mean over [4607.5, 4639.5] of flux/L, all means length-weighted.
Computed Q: -0.08 mag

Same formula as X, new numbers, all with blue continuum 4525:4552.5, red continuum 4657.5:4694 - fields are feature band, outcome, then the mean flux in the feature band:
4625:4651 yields -1.2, 22.5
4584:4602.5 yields 0.6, 20.4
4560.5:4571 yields -0.9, 22.8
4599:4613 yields -1.0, 22.7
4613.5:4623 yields -1.1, 23.7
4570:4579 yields -0.3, 21.6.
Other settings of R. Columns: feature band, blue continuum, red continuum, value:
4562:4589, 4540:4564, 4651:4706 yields 0.03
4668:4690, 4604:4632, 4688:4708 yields 0.03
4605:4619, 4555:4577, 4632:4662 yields -0.07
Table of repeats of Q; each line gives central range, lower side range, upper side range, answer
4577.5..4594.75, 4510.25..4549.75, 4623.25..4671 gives 0.05 mag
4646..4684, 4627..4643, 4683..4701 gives 0.01 mag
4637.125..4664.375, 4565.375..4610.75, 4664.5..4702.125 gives 0.00 mag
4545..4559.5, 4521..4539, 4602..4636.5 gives 0.03 mag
